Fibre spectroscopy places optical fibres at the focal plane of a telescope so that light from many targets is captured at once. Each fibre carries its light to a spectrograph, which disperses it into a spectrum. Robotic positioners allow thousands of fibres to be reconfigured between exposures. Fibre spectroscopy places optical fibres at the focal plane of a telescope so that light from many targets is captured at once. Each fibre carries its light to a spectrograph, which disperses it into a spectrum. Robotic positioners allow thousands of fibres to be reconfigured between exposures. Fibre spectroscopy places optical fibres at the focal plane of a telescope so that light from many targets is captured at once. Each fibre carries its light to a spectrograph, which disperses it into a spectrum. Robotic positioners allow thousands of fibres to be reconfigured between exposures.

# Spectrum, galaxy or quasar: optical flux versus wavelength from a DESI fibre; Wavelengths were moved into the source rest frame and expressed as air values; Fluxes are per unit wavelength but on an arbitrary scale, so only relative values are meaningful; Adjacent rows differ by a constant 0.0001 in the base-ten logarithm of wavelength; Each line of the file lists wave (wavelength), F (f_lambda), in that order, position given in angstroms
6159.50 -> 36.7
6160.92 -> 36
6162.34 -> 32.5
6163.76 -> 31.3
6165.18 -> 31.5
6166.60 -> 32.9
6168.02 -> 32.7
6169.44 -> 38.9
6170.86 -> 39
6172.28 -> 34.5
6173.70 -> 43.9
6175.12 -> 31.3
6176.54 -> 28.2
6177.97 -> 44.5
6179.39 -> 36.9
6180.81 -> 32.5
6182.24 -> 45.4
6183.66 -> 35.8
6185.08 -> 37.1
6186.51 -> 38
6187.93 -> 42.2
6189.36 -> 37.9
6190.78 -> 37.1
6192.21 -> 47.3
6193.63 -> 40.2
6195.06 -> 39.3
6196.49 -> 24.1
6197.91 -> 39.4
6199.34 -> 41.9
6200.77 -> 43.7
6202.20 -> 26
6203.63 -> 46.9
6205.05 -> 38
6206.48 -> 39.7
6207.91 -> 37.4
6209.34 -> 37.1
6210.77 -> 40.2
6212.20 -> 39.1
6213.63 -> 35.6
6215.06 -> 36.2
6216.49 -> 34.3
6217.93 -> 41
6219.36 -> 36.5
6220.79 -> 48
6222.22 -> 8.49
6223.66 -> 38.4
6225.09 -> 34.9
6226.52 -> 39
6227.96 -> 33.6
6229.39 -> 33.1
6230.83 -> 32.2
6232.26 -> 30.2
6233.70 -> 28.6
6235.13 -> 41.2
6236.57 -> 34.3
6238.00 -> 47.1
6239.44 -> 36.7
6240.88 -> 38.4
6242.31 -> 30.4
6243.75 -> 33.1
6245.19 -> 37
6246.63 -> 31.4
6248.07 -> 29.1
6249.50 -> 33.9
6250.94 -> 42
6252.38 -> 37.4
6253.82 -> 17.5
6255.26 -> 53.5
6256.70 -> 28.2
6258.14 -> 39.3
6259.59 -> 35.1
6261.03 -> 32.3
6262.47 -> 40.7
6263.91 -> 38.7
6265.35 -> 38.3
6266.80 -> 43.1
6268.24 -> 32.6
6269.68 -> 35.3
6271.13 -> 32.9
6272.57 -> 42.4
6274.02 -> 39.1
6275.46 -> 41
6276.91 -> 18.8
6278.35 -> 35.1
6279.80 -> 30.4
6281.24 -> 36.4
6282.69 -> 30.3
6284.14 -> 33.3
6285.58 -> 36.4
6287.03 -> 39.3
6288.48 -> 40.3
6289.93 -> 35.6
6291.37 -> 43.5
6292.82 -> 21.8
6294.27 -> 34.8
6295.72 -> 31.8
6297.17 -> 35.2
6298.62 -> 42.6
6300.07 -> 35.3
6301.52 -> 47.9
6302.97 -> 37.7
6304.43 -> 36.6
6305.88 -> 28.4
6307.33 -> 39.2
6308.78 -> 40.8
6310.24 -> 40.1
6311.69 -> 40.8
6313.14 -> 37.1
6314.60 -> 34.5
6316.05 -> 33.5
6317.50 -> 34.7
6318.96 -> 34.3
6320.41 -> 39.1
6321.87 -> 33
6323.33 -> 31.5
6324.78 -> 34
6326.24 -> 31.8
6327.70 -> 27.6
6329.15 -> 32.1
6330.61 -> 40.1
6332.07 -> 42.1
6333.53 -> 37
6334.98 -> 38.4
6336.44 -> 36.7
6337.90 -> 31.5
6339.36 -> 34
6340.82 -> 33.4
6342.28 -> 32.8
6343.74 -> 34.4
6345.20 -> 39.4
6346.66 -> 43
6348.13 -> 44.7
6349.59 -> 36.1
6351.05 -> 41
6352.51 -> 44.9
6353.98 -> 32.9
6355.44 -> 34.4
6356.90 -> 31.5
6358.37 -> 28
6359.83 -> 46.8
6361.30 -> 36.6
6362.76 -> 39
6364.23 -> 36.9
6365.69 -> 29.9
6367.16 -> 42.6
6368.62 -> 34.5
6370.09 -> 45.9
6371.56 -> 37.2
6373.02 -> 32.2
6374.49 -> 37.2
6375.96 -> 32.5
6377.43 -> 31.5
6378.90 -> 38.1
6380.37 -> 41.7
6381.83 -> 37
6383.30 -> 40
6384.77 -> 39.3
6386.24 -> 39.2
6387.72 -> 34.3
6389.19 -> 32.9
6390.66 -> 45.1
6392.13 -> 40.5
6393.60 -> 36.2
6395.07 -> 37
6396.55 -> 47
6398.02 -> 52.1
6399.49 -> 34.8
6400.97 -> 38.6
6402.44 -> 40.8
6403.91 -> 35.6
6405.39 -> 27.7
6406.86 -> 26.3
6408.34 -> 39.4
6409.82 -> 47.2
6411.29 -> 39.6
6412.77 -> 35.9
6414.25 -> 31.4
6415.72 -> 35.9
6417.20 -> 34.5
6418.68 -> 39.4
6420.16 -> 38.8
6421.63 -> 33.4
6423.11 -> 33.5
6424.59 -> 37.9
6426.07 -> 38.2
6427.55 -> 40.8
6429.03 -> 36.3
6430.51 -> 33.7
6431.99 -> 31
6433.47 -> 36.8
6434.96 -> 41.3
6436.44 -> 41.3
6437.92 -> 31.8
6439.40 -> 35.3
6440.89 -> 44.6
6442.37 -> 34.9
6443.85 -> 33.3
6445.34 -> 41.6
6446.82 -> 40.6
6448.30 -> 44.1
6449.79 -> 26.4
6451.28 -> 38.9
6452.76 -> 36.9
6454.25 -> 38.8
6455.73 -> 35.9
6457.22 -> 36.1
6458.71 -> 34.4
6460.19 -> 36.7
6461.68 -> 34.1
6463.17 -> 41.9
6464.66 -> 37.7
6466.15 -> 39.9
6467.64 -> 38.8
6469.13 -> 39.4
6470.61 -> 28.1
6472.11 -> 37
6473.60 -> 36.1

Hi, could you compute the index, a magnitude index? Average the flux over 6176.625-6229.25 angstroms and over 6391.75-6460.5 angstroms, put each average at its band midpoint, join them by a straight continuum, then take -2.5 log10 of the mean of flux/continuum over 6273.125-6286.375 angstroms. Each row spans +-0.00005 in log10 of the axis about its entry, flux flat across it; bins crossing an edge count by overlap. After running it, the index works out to 0.117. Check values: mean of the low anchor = 37.4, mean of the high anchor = 37.3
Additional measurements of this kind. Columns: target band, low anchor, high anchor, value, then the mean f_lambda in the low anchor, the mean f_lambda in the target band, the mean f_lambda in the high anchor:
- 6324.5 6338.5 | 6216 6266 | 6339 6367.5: 0.05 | 35.3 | 35.2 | 37.1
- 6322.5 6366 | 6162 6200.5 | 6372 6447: 0.03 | 37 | 36.1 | 37.3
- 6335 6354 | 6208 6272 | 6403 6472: -0.04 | 35.6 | 37.5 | 36.7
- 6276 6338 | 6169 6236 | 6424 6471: 0.05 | 36.9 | 35.4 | 37.2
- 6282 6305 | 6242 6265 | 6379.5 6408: -0.01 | 35.1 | 36.4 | 38.2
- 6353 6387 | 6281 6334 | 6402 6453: -0.01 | 35.9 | 36.8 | 36.7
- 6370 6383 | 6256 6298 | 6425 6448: 0.00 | 35.3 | 36.7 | 37.6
